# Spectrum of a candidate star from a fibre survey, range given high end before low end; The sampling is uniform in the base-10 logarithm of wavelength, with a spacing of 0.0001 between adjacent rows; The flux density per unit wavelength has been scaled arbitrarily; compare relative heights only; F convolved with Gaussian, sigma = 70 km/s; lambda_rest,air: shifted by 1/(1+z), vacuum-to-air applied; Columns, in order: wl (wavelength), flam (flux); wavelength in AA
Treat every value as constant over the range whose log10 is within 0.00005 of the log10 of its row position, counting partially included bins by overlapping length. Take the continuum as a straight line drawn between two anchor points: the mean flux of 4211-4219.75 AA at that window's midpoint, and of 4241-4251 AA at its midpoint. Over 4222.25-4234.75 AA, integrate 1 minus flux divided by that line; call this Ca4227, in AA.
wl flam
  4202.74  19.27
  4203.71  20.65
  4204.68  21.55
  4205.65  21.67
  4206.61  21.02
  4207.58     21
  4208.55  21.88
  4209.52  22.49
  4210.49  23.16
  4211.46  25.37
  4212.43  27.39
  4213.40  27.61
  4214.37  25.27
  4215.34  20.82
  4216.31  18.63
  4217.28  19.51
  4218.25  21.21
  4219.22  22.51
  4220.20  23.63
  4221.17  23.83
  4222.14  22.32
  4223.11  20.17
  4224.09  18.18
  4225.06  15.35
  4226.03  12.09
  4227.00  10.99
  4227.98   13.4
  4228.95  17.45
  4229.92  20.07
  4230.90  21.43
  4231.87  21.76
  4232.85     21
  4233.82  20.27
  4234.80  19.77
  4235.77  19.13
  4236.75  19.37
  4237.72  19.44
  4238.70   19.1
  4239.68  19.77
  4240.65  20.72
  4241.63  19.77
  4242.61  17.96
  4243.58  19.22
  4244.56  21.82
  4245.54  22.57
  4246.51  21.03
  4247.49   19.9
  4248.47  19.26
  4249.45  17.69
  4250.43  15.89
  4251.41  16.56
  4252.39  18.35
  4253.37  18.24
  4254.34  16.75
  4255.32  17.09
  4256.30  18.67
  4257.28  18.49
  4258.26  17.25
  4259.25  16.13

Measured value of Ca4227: 2.1 AA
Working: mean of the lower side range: 23.1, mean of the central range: 17.9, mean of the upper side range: 19.5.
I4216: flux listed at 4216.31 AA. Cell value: 18.63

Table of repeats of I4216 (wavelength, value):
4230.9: 21.43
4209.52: 22.49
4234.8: 19.77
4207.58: 21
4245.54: 22.57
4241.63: 19.77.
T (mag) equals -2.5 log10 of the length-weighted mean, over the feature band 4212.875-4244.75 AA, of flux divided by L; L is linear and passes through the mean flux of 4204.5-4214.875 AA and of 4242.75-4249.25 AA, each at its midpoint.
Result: 0.11 mag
